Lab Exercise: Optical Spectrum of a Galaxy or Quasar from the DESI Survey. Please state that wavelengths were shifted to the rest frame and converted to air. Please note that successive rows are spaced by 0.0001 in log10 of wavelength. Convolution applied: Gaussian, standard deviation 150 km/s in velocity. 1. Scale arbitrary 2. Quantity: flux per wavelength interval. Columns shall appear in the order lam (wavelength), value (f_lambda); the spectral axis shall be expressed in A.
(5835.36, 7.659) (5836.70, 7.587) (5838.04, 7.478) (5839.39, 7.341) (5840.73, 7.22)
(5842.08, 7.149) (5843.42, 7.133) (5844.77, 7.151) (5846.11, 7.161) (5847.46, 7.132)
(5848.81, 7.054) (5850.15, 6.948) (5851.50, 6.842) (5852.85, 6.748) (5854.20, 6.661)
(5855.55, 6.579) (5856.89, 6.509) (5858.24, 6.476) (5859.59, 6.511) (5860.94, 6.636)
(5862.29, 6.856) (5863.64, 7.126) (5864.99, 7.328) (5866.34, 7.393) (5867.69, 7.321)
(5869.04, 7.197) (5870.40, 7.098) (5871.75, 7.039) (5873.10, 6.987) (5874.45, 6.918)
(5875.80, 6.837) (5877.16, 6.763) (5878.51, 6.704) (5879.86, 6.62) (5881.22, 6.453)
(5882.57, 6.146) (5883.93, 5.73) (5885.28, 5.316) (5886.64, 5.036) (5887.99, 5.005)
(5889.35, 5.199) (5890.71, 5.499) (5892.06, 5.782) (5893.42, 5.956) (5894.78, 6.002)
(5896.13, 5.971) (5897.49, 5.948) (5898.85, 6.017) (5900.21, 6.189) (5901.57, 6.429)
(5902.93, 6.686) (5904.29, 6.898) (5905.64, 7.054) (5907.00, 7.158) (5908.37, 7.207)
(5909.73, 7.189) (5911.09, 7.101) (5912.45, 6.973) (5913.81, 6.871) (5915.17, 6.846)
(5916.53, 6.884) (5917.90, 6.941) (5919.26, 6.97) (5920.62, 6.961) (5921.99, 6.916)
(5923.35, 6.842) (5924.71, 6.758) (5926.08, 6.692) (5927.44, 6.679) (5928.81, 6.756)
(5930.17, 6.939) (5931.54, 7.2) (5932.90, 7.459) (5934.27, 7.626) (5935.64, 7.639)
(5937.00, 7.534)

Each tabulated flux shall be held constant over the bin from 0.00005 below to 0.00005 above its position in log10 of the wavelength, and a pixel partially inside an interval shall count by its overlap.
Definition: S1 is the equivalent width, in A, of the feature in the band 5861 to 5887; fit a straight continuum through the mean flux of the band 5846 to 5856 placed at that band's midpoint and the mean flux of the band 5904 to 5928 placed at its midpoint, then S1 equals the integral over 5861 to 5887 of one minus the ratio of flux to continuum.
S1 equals 0.8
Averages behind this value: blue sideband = 6.88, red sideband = 6.95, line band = 6.69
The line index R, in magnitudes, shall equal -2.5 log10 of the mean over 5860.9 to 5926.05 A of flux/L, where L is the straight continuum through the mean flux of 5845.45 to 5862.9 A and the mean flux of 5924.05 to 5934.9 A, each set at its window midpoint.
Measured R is 0.05 mag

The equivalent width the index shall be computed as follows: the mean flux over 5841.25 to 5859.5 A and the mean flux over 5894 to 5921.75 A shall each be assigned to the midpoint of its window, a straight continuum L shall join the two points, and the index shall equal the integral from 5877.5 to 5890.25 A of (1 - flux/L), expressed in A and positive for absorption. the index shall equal 1.81 A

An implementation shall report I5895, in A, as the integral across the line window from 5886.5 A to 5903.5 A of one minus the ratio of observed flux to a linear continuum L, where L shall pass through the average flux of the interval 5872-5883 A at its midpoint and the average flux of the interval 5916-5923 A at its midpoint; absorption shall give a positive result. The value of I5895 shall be 2.4 A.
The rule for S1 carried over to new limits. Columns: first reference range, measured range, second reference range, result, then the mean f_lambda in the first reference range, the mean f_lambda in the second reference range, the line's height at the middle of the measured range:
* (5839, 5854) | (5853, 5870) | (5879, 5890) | -0.96 A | 7.06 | 5.71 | 6.53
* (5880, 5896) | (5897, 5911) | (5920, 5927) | -1.12 A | 5.69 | 6.83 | 6.2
